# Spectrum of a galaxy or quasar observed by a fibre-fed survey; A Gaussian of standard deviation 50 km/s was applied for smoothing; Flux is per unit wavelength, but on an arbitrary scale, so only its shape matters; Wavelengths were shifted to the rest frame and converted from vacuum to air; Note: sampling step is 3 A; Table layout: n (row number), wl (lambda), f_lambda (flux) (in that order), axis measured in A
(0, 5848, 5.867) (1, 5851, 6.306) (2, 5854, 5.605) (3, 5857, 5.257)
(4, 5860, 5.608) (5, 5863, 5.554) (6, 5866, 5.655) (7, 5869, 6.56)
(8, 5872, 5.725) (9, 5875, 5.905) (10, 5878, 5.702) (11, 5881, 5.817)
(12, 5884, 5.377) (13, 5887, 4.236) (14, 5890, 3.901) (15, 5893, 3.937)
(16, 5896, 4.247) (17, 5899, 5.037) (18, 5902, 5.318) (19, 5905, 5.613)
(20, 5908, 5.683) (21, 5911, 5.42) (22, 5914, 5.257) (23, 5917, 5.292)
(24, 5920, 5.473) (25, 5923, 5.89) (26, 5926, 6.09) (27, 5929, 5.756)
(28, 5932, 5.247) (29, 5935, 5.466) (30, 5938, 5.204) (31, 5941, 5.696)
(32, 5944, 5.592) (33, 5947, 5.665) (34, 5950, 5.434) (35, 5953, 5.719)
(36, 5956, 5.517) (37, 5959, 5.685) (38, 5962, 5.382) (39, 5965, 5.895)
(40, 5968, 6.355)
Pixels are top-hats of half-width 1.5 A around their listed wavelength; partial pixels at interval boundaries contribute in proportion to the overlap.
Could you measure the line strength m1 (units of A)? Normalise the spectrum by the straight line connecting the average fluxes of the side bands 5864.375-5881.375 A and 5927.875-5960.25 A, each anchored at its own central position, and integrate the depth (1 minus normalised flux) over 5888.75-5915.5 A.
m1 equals 3.7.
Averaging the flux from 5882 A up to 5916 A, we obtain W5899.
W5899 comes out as 4.93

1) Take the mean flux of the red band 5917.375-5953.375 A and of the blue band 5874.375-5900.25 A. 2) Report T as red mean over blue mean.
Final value 1.15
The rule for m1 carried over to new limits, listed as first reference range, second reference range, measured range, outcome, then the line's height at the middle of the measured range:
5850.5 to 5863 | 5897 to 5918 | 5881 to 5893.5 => 2.0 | 5.46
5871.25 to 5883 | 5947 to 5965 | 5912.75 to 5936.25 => 0.4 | 5.66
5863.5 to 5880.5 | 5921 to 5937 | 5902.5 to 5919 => 0.8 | 5.74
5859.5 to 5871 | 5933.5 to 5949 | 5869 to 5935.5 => 4.4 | 5.7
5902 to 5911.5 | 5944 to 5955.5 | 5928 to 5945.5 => 0.3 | 5.58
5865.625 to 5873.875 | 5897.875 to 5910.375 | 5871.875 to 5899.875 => 3.9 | 5.74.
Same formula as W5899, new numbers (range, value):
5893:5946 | 5.39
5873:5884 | 5.75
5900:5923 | 5.46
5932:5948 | 5.49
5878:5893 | 4.83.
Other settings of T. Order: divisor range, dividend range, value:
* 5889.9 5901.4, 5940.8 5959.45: 1.27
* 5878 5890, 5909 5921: 1.06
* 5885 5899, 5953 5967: 1.34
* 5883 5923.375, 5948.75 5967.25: 1.12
